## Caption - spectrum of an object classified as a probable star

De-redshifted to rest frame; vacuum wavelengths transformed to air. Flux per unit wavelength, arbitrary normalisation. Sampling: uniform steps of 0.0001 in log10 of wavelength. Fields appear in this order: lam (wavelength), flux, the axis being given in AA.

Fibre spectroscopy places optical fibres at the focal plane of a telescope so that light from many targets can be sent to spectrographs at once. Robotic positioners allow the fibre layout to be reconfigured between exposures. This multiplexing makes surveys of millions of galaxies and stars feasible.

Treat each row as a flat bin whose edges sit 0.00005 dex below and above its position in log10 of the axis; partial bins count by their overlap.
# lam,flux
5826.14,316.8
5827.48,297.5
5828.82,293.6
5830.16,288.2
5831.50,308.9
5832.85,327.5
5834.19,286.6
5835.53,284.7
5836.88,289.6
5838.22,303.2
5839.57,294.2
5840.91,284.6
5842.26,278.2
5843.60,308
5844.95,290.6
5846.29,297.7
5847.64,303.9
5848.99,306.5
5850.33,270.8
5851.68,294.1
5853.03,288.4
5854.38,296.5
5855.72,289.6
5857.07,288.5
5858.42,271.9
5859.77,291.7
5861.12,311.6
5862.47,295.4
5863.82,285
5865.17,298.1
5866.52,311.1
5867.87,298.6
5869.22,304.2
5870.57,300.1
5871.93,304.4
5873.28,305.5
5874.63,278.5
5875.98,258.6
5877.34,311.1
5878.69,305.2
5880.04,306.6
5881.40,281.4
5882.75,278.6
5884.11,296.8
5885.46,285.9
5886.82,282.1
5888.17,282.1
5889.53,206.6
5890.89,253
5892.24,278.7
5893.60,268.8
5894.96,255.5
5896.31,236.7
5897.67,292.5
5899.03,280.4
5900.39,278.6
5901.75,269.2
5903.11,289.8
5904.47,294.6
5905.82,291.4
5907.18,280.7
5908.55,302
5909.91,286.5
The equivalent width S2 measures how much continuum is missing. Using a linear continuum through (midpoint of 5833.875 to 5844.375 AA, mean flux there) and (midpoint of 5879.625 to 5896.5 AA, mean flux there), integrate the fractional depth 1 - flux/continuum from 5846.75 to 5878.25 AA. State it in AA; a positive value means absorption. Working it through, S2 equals -1.4 AA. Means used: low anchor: 291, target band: 294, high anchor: 271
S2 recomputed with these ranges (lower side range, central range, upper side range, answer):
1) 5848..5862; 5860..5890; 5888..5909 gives -0.9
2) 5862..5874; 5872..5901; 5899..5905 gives 1.3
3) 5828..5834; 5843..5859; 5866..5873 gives 0.6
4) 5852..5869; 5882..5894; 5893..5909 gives 0.5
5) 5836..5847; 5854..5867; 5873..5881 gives 0.0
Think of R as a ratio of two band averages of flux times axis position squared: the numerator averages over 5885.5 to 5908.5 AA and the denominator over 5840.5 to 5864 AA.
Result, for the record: 0.95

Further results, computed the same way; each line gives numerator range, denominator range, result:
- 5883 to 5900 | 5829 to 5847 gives 0.93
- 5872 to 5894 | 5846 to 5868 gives 0.96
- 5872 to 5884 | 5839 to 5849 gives 1.00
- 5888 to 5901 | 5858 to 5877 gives 0.90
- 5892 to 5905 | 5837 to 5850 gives 0.94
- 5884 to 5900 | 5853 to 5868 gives 0.92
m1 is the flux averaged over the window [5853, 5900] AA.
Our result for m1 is 285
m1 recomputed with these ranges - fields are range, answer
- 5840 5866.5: 293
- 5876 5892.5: 280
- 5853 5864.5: 291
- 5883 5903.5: 270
